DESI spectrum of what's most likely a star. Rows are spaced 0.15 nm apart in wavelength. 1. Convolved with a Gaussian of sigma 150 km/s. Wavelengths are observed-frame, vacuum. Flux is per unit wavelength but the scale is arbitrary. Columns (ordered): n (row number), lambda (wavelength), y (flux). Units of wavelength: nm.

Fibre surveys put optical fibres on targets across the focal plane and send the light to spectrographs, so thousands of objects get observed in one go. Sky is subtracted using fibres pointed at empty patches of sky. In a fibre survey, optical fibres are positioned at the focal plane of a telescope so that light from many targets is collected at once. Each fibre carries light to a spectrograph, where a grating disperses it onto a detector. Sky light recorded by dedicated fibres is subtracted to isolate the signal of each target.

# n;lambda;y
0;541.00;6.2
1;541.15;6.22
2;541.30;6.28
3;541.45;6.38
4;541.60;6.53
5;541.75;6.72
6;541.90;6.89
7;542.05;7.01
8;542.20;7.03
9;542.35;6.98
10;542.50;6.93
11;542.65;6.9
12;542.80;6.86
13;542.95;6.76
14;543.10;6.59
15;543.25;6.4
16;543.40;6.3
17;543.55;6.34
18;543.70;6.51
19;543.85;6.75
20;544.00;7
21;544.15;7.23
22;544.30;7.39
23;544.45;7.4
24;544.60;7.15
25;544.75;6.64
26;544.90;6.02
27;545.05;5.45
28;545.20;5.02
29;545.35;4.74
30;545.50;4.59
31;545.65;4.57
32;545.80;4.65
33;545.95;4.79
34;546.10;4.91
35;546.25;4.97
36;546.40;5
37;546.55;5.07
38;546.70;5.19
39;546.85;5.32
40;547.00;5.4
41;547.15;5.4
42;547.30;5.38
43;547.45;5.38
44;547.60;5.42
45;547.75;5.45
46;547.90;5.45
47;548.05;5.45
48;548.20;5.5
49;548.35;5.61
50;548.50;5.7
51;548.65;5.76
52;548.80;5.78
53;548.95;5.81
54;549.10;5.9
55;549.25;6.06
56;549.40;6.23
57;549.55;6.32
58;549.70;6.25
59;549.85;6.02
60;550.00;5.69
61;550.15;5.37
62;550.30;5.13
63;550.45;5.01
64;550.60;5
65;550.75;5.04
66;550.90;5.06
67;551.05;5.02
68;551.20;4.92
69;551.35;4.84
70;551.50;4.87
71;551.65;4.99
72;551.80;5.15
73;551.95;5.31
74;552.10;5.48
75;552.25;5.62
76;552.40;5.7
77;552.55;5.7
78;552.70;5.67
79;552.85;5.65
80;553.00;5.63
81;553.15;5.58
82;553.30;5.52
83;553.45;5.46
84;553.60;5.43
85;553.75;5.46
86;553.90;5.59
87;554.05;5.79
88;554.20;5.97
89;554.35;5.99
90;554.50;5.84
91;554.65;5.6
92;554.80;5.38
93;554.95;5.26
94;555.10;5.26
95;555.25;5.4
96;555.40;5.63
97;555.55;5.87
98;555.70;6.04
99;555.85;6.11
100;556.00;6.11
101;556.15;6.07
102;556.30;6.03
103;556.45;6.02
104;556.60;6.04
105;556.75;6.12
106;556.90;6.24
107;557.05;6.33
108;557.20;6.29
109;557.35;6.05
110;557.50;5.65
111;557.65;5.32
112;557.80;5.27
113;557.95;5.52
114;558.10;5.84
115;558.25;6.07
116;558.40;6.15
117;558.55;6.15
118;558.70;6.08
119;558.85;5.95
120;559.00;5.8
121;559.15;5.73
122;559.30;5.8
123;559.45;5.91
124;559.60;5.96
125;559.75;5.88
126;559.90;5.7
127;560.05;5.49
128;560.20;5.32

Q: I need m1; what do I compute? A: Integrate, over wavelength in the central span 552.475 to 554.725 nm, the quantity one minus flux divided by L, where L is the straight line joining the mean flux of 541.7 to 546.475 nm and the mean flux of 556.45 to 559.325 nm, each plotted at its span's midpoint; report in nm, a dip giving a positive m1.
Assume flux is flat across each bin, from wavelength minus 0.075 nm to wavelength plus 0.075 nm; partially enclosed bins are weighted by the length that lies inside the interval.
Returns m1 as 0.13 nm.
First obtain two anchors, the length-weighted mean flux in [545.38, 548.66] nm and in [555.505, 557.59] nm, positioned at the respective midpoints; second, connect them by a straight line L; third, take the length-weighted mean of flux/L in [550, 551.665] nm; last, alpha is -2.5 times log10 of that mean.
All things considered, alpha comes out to 0.10 mag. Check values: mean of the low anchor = 5.21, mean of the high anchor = 6.07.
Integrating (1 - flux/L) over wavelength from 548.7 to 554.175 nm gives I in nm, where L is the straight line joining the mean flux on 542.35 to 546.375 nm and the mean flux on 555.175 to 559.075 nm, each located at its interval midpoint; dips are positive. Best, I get 0.46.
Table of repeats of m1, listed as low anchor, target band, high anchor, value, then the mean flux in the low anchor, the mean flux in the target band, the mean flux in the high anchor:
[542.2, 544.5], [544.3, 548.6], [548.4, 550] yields 0.62 nm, 6.82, 5.45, 5.96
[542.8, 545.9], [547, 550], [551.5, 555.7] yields 0.09 nm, 6.18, 5.72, 5.55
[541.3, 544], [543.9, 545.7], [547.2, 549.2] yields 0.04 nm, 6.7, 6.13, 5.59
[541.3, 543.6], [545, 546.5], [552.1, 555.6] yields 0.36 nm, 6.7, 4.86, 5.6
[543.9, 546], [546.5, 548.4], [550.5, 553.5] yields 0.11 nm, 5.93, 5.39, 5.31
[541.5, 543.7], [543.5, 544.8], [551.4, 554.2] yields -0.08 nm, 6.72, 6.95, 5.49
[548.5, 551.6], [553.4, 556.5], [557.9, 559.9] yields 0.00 nm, 5.5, 5.73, 5.91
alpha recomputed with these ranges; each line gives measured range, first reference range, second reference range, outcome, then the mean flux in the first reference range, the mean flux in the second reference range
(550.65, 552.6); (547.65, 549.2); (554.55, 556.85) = 0.10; 5.64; 5.8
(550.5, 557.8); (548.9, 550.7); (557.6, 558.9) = 0.03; 5.72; 5.82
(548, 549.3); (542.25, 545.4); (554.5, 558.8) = 0.10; 6.56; 5.85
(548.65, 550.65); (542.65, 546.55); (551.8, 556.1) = 0.01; 6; 5.64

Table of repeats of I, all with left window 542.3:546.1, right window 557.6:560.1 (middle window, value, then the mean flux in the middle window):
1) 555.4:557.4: -0.071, 6.08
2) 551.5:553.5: 0.170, 5.47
